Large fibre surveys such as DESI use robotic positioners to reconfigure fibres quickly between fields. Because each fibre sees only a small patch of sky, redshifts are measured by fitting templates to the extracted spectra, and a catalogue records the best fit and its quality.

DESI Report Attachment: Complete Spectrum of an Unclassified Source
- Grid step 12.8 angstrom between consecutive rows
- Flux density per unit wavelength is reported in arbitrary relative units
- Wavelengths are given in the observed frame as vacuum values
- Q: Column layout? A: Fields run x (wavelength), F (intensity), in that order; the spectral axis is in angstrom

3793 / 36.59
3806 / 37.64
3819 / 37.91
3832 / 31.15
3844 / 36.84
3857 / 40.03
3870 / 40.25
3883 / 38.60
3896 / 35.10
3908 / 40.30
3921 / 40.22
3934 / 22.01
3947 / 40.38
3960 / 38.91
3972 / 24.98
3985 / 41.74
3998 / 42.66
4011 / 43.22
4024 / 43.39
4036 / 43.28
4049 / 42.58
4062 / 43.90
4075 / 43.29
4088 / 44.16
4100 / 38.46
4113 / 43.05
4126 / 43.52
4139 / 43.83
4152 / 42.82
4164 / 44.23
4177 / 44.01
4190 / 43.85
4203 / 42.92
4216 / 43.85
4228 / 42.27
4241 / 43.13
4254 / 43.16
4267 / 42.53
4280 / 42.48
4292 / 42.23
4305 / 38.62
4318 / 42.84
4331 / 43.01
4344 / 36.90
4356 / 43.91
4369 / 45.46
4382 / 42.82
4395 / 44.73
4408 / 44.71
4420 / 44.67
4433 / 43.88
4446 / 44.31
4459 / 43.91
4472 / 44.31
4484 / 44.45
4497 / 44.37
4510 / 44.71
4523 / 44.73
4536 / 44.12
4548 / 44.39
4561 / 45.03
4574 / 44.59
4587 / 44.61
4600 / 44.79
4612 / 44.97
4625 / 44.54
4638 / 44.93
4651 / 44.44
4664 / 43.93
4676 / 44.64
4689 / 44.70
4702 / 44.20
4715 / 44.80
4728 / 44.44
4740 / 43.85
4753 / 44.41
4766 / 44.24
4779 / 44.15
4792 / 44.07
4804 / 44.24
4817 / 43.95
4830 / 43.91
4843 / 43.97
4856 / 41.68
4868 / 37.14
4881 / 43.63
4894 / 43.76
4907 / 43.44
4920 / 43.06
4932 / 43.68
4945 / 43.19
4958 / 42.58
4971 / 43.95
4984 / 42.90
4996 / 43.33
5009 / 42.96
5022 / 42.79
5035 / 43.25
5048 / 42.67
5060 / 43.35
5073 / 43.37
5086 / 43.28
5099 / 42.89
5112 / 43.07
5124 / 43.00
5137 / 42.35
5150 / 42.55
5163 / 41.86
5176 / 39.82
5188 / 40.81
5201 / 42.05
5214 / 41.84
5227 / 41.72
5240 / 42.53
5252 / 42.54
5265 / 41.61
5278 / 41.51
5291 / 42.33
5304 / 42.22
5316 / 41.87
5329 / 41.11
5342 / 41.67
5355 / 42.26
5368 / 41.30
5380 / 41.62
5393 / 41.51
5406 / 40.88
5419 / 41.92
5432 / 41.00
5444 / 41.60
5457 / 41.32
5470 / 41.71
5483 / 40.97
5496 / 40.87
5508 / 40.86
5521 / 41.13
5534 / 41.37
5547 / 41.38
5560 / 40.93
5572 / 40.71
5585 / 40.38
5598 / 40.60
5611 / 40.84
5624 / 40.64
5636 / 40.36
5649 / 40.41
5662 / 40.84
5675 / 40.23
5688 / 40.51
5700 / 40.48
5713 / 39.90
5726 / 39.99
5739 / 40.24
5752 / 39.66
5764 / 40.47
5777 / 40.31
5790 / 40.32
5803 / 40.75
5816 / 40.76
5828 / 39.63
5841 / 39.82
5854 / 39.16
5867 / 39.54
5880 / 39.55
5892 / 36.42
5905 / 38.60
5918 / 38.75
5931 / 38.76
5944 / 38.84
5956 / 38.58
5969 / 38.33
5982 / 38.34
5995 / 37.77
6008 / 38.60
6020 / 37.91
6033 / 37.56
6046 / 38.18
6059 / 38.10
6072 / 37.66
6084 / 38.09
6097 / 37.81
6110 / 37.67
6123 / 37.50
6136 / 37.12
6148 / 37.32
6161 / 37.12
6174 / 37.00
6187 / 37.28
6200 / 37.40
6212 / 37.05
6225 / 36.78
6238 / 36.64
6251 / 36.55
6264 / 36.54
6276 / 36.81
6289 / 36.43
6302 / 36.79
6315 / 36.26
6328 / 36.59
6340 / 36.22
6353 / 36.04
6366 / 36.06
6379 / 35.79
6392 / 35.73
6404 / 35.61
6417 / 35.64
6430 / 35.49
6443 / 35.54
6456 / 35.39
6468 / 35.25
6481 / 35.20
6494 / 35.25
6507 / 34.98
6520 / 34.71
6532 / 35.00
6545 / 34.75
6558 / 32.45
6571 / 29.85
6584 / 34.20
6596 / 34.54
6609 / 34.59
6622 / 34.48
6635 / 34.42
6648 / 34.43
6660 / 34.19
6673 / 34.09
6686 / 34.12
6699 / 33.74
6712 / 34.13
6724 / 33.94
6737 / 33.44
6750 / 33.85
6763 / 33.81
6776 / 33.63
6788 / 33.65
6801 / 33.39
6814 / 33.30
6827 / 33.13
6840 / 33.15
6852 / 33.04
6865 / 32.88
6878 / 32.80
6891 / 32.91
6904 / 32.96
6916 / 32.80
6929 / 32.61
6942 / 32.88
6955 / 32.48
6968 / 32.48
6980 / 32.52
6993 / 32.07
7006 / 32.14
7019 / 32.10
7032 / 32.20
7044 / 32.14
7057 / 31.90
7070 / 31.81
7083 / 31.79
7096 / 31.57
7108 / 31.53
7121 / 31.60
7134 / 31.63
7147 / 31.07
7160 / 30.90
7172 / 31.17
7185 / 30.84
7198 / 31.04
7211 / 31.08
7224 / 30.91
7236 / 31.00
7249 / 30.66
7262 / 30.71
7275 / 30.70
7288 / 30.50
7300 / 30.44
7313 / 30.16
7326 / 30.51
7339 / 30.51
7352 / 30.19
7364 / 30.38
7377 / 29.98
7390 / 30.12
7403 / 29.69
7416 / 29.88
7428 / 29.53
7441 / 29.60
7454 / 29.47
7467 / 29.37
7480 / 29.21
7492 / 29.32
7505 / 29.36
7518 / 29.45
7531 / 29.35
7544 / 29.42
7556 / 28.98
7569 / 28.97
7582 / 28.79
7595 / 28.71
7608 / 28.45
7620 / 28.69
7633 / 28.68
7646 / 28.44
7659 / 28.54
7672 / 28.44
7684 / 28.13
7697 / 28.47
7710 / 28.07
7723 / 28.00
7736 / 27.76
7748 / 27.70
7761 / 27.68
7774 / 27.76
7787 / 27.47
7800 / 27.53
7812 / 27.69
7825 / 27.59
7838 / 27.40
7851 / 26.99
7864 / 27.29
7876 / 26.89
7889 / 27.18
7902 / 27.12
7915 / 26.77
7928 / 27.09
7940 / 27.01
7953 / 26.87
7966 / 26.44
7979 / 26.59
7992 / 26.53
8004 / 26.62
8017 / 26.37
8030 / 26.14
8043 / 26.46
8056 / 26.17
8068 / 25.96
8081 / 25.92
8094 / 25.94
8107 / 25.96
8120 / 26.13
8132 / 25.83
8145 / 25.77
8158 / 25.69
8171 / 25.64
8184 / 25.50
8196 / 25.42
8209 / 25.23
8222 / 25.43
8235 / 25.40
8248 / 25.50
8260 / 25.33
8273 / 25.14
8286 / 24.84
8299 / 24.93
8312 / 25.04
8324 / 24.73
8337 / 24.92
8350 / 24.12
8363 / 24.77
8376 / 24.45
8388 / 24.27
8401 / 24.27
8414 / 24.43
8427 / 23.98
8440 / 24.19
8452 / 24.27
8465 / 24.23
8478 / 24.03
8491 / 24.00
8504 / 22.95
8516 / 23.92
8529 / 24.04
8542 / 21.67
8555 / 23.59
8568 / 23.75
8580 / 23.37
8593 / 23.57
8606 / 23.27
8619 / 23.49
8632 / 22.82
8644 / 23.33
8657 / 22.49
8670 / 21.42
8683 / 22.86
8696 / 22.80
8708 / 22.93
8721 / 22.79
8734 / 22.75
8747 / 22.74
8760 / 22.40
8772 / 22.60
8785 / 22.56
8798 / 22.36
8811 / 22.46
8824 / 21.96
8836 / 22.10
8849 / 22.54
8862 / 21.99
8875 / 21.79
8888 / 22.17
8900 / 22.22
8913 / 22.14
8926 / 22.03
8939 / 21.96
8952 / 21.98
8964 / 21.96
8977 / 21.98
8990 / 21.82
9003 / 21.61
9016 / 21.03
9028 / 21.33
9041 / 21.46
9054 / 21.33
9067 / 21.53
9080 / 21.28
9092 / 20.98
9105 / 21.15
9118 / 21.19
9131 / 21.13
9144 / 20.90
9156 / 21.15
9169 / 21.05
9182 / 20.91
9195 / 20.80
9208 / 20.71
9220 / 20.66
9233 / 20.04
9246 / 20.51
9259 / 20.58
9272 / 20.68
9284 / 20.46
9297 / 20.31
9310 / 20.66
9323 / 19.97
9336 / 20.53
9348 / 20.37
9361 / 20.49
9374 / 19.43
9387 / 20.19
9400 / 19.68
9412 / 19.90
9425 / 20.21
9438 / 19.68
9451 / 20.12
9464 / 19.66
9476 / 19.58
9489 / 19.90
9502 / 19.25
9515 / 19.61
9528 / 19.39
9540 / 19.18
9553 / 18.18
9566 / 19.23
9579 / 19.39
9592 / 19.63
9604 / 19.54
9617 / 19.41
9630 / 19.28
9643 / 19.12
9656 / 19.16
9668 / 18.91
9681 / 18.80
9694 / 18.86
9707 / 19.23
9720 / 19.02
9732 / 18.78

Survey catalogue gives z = 0.000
